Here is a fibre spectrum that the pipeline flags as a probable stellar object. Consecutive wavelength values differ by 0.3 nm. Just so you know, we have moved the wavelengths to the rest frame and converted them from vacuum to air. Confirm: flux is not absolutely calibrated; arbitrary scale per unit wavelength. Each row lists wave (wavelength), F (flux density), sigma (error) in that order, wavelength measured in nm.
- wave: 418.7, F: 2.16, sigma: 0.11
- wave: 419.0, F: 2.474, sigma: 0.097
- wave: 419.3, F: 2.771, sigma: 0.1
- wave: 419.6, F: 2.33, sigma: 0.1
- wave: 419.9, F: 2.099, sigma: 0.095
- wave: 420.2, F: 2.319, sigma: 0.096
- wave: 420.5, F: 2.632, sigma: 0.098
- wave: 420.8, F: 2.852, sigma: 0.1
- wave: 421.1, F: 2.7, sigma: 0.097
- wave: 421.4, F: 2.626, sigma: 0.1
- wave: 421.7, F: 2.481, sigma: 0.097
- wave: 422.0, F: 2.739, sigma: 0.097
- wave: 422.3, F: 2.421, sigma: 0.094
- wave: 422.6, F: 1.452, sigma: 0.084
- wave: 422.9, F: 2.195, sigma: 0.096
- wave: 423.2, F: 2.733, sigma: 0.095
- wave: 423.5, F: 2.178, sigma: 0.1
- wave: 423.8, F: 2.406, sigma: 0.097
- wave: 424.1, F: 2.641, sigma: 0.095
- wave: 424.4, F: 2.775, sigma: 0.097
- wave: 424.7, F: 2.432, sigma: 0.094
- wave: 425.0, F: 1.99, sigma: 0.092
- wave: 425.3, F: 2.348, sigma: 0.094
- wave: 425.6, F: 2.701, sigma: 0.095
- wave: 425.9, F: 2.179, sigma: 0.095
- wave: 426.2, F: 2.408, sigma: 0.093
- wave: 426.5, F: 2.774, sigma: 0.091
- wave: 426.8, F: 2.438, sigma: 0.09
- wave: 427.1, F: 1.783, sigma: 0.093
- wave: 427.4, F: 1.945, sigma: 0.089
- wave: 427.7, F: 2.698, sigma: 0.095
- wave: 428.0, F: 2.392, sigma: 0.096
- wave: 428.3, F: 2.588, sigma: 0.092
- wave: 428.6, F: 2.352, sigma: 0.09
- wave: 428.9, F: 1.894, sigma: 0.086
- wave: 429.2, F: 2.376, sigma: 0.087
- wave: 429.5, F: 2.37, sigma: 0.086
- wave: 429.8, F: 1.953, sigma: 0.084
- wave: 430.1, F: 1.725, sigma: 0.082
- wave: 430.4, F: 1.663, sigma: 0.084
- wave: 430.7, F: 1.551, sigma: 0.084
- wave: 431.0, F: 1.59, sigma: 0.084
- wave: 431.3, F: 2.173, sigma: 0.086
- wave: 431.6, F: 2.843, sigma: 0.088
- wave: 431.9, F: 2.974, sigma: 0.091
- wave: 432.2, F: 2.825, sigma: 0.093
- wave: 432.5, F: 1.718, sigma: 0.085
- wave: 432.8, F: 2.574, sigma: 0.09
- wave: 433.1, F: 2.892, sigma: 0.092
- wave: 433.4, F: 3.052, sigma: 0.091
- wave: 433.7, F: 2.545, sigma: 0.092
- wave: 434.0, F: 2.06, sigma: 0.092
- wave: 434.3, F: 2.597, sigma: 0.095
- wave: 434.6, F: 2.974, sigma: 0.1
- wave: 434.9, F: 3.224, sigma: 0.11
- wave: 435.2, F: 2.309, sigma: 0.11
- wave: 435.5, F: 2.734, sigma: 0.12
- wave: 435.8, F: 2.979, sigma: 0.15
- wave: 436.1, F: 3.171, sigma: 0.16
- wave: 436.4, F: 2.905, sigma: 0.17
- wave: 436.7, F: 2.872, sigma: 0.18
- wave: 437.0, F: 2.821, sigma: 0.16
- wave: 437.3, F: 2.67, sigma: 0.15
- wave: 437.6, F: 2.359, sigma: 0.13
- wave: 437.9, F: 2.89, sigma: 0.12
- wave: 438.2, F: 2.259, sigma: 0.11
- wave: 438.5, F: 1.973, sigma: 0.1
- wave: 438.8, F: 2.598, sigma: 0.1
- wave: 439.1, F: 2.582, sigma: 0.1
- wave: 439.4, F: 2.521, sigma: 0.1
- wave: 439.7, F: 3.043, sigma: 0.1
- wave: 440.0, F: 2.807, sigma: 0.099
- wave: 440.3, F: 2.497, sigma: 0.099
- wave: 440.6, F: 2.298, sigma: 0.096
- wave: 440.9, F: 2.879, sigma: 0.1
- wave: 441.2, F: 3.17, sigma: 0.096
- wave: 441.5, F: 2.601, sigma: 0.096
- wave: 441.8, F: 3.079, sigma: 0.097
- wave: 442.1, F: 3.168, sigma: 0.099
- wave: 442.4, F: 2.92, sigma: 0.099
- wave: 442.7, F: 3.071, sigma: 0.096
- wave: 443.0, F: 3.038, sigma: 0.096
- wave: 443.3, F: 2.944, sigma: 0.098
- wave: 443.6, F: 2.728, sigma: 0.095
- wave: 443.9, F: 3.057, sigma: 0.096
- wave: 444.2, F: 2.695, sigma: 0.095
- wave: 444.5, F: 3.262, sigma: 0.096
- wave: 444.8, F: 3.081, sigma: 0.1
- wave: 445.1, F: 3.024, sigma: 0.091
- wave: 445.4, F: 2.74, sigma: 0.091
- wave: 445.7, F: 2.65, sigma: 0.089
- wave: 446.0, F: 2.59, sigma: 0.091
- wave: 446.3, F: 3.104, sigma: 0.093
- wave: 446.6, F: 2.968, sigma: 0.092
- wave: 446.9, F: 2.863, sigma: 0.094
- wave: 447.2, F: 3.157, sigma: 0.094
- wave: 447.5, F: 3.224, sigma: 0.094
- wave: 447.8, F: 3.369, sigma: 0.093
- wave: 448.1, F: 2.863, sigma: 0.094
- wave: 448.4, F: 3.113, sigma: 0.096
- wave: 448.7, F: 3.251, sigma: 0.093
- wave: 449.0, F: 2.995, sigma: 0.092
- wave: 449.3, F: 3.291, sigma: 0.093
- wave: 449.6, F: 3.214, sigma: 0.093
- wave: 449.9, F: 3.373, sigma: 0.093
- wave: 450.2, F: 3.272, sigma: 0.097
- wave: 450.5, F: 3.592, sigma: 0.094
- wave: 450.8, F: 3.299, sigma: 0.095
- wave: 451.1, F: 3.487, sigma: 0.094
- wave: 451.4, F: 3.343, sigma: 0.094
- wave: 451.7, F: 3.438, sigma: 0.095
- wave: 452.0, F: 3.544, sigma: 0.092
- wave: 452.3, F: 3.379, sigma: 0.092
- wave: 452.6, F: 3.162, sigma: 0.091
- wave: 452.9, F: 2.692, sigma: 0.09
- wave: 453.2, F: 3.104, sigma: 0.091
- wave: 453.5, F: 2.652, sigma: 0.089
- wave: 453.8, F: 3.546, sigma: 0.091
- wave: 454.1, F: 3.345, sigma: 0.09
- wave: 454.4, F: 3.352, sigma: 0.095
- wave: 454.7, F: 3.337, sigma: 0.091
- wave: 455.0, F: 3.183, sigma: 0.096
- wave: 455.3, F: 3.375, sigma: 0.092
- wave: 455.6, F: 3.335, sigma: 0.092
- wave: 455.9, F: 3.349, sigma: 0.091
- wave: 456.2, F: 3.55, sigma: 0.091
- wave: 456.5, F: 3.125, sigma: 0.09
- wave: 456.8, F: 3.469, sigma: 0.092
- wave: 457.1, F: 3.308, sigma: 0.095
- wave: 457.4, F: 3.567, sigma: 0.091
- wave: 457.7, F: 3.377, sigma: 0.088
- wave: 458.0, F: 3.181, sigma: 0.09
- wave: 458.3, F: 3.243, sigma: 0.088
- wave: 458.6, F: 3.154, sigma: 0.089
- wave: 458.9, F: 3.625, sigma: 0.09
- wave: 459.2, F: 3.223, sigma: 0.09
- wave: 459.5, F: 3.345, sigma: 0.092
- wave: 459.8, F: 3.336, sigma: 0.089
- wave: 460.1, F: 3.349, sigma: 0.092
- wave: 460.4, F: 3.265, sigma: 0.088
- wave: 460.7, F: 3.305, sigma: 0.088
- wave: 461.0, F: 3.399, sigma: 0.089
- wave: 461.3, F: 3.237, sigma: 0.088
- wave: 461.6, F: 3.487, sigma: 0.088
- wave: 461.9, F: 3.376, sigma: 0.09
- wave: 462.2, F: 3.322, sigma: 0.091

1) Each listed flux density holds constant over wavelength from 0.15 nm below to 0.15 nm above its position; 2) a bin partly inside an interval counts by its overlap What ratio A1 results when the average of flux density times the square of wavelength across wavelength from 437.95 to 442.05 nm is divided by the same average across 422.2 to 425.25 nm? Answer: 1.23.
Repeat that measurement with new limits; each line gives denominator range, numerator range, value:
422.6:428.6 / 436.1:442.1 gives 1.21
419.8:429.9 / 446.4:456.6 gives 1.54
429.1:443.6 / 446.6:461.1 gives 1.36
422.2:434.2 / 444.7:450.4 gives 1.45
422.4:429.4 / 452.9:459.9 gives 1.62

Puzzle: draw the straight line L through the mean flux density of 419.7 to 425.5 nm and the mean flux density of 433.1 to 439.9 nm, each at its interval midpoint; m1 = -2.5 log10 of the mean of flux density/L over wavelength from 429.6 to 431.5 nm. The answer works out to 0.378 mag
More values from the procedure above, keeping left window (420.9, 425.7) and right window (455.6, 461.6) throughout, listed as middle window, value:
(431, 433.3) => 0.06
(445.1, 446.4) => 0.08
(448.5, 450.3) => -0.04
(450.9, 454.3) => -0.02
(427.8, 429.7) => 0.11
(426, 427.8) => 0.09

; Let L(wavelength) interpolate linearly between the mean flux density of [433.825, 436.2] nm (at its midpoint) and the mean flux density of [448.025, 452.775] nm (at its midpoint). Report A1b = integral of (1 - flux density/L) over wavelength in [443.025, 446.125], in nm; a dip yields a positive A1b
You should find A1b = 0.20 nm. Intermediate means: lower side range 2.75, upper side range 3.29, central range 2.89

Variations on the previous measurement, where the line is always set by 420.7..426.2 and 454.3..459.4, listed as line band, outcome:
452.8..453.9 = 0.09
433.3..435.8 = 0.03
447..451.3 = -0.16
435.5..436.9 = -0.09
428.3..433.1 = 0.77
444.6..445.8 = 0.05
